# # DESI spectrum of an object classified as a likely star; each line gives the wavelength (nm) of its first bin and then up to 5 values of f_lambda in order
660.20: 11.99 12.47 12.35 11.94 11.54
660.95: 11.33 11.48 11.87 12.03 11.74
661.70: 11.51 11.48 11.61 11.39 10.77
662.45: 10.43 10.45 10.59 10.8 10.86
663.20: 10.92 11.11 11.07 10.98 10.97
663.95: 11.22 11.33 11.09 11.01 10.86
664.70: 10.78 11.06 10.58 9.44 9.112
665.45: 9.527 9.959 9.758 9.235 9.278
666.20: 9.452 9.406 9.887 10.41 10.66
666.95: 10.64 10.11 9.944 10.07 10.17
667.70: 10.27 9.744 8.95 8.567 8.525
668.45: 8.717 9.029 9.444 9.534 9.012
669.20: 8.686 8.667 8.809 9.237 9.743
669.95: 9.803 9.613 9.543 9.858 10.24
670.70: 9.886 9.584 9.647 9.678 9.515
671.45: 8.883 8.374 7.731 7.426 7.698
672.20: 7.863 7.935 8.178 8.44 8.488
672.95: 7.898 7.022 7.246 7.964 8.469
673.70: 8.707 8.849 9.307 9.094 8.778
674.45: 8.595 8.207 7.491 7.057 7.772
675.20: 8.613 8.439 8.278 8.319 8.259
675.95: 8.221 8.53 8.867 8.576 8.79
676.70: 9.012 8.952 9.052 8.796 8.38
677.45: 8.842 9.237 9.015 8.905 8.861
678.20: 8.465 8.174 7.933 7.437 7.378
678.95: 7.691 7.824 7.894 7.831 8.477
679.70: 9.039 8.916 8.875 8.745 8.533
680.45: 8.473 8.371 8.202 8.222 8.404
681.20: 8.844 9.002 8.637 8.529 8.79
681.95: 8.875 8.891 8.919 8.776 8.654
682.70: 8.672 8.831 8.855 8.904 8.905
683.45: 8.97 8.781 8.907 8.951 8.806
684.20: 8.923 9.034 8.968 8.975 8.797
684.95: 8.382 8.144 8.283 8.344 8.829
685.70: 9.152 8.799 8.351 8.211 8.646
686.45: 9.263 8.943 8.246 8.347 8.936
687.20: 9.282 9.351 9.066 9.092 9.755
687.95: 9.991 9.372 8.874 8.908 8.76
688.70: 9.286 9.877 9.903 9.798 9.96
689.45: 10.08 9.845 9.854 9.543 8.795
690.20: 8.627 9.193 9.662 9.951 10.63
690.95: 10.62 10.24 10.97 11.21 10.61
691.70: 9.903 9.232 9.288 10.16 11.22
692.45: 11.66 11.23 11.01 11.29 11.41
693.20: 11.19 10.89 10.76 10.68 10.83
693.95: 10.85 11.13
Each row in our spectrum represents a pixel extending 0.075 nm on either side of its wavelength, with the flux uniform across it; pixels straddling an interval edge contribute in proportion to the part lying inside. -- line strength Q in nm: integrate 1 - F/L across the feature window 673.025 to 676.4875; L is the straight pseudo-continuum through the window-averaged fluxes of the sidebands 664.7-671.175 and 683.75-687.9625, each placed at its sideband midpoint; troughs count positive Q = 0.384 nm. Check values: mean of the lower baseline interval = 9.63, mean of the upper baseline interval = 8.84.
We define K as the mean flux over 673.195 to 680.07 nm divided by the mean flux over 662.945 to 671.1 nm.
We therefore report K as 0.85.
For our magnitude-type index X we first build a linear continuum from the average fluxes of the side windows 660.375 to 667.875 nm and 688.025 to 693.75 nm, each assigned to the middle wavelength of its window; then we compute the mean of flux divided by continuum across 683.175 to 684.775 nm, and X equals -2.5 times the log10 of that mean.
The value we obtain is 0.15 mag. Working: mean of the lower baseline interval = 10.7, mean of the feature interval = 8.92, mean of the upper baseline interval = 10.1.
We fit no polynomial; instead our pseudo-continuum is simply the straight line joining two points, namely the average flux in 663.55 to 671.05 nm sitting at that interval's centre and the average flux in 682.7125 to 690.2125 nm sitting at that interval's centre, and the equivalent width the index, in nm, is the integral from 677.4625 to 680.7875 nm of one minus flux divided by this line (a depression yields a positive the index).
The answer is 0.34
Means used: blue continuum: 9.85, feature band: 8.39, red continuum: 9.03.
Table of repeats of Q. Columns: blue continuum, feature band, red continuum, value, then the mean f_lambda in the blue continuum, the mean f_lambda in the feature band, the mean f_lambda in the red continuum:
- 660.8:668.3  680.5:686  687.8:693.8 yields 0.811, 10.5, 8.72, 10.1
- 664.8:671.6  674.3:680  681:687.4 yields 0.457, 9.58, 8.39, 8.77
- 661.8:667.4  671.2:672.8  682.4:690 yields 0.279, 10.5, 8.24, 9.02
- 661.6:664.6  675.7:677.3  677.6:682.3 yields 0.054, 11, 8.68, 8.47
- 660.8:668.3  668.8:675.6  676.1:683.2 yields 0.626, 10.5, 8.67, 8.58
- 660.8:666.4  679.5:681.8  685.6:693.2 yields 0.326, 10.7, 8.63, 9.7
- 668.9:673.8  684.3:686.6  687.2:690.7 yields 0.156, 8.76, 8.68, 9.45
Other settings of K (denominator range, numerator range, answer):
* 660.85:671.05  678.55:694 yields 0.91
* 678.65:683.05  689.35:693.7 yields 1.22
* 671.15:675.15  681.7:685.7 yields 1.07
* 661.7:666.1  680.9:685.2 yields 0.83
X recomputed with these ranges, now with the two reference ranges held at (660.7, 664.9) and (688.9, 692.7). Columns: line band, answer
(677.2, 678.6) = 0.222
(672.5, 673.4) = 0.342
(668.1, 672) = 0.190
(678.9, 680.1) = 0.252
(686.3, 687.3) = 0.161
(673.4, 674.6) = 0.223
